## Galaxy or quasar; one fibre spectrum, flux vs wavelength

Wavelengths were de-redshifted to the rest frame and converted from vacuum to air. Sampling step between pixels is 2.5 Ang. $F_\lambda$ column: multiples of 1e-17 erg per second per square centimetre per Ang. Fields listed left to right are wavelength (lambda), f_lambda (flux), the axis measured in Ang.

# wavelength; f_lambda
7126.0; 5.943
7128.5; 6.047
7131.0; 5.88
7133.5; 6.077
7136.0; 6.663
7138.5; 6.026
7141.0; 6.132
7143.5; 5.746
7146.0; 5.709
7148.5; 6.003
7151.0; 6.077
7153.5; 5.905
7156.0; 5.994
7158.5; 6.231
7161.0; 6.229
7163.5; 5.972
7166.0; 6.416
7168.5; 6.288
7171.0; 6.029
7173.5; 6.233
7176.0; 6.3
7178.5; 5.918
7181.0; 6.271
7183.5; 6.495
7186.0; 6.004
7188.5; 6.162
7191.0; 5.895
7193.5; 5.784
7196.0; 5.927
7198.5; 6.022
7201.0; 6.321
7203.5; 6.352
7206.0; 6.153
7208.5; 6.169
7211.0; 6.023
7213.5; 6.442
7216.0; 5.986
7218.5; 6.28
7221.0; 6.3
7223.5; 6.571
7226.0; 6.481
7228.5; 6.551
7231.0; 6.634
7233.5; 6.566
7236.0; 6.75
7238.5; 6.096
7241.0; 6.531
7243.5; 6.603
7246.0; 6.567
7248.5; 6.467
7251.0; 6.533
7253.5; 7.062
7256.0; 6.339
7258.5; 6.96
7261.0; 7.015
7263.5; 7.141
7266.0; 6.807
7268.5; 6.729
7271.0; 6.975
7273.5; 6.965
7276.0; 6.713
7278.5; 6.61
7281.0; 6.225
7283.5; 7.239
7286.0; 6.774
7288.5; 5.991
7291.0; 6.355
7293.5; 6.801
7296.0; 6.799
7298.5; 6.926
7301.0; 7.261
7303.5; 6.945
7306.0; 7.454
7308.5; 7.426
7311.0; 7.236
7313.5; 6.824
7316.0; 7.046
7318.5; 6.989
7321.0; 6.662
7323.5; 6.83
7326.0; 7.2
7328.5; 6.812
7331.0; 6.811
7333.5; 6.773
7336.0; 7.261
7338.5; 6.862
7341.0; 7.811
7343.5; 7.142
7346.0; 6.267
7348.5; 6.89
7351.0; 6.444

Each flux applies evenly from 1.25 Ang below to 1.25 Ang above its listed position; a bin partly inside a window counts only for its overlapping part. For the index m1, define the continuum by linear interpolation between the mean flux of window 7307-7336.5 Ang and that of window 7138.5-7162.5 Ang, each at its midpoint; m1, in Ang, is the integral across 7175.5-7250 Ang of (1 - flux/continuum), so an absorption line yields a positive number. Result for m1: 0.86 Ang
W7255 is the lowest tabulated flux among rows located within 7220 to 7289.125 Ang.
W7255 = 5.991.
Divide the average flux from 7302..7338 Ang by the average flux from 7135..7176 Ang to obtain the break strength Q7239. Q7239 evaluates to 1.1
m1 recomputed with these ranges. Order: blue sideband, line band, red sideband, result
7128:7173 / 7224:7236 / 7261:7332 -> -0.11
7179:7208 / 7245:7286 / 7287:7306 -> -1.22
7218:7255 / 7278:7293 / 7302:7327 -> 0.71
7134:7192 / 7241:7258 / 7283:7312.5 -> 0.08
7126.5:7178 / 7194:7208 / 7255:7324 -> 0.51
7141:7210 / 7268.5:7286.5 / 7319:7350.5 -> -0.41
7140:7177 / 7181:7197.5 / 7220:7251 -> 0.51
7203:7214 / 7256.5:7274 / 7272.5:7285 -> -0.72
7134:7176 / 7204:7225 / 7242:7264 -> 0.77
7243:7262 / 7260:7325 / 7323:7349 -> -0.45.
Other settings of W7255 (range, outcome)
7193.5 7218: 5.784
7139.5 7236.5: 5.709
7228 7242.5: 6.096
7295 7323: 6.662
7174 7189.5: 5.918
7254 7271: 6.339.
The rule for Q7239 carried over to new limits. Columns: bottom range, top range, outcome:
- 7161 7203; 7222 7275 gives 1.09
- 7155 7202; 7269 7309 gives 1.11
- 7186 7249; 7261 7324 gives 1.09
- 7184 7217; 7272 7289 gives 1.09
